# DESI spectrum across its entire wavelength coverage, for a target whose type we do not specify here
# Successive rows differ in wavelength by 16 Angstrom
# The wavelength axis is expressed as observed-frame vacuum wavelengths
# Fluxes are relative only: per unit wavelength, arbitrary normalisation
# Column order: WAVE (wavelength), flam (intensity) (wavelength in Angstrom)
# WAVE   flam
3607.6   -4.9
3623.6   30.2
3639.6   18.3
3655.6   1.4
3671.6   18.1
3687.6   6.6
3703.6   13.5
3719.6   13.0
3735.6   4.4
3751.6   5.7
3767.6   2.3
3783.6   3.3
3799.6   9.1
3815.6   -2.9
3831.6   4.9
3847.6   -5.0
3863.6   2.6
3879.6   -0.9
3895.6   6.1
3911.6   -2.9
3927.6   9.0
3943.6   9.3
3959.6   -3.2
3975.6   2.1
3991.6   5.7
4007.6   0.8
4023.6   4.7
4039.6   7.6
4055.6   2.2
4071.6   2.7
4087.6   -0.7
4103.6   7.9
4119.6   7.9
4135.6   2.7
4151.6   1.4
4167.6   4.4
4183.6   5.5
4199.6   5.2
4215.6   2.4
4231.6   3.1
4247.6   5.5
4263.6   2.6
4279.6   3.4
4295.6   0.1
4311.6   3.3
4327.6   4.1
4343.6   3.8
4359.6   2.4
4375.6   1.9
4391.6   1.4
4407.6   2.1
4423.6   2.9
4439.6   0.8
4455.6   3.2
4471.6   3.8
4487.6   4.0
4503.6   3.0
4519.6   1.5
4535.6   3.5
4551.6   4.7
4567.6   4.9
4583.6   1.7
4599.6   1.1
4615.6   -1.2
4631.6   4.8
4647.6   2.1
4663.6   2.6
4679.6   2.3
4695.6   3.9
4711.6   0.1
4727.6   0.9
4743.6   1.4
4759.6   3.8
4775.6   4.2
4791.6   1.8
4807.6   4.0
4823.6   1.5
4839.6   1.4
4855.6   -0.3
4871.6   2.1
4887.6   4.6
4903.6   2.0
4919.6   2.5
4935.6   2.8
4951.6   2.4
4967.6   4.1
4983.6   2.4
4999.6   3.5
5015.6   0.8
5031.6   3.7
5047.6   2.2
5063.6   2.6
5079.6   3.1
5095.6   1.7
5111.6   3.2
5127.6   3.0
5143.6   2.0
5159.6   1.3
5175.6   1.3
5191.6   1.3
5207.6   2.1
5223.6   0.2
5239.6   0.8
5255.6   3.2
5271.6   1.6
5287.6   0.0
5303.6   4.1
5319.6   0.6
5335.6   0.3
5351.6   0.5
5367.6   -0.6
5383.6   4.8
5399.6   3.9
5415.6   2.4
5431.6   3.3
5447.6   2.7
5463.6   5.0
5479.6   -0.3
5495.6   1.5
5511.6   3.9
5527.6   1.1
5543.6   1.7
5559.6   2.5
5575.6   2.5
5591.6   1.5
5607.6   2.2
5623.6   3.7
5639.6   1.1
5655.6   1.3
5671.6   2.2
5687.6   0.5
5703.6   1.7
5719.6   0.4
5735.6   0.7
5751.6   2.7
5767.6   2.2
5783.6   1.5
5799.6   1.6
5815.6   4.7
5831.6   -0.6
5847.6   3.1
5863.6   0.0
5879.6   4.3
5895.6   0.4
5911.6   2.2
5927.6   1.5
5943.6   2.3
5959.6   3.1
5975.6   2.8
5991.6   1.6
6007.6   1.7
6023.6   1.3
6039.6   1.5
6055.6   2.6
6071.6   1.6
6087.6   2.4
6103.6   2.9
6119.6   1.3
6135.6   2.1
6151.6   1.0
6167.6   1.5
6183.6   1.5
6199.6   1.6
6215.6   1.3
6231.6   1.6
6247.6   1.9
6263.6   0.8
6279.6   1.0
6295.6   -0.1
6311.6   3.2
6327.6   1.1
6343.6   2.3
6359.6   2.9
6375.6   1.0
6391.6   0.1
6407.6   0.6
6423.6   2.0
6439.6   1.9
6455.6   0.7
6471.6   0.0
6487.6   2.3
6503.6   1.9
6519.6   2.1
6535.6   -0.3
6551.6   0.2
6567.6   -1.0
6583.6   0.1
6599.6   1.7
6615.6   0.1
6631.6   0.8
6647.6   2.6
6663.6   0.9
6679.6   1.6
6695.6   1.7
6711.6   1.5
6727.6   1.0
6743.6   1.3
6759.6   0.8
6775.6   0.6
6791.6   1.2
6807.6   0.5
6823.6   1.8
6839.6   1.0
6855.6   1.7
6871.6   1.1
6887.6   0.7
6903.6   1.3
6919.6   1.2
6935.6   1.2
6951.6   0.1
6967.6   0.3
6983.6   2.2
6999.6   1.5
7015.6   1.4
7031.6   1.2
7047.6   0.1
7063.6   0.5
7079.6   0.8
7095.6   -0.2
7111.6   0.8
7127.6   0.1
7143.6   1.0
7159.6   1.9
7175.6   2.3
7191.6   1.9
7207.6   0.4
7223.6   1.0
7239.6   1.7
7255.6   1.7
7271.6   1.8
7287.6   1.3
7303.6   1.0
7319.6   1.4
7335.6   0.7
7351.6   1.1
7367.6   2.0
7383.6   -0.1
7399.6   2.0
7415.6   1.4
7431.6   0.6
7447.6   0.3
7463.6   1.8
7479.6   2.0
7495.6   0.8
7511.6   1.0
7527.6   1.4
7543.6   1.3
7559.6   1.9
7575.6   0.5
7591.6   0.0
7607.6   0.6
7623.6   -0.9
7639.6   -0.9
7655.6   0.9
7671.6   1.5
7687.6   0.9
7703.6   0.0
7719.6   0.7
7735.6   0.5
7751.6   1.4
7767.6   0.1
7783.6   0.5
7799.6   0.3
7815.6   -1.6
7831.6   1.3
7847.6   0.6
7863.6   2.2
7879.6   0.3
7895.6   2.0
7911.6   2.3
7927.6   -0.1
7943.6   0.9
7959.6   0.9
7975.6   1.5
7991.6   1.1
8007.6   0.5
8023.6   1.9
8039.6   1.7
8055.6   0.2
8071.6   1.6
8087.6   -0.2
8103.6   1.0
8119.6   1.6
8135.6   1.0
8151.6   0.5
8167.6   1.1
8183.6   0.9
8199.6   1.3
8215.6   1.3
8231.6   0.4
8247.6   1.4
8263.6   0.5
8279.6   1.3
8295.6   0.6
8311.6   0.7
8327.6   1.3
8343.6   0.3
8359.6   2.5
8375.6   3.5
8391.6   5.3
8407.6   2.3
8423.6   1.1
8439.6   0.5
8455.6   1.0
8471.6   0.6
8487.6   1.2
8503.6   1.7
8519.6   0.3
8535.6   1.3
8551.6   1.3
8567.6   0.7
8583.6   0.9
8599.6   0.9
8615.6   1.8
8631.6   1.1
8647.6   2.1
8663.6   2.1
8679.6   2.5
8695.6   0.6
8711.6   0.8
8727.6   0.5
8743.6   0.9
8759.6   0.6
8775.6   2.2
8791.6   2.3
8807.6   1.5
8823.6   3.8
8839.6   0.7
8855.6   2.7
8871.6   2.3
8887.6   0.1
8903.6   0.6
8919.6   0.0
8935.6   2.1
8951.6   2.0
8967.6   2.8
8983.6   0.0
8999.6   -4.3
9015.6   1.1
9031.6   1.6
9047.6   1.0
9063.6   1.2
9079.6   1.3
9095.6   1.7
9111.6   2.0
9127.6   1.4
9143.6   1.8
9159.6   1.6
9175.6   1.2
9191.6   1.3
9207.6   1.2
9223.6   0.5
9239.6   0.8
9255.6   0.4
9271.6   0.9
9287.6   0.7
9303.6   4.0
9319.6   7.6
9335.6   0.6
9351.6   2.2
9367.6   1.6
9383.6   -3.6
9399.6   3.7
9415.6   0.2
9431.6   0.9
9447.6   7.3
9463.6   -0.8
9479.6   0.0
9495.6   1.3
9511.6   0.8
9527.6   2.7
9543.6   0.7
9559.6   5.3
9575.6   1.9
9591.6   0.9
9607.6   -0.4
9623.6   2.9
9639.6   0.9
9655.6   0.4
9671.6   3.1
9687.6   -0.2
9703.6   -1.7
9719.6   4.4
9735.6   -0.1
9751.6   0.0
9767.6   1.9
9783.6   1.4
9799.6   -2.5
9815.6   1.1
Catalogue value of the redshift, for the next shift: 1.244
